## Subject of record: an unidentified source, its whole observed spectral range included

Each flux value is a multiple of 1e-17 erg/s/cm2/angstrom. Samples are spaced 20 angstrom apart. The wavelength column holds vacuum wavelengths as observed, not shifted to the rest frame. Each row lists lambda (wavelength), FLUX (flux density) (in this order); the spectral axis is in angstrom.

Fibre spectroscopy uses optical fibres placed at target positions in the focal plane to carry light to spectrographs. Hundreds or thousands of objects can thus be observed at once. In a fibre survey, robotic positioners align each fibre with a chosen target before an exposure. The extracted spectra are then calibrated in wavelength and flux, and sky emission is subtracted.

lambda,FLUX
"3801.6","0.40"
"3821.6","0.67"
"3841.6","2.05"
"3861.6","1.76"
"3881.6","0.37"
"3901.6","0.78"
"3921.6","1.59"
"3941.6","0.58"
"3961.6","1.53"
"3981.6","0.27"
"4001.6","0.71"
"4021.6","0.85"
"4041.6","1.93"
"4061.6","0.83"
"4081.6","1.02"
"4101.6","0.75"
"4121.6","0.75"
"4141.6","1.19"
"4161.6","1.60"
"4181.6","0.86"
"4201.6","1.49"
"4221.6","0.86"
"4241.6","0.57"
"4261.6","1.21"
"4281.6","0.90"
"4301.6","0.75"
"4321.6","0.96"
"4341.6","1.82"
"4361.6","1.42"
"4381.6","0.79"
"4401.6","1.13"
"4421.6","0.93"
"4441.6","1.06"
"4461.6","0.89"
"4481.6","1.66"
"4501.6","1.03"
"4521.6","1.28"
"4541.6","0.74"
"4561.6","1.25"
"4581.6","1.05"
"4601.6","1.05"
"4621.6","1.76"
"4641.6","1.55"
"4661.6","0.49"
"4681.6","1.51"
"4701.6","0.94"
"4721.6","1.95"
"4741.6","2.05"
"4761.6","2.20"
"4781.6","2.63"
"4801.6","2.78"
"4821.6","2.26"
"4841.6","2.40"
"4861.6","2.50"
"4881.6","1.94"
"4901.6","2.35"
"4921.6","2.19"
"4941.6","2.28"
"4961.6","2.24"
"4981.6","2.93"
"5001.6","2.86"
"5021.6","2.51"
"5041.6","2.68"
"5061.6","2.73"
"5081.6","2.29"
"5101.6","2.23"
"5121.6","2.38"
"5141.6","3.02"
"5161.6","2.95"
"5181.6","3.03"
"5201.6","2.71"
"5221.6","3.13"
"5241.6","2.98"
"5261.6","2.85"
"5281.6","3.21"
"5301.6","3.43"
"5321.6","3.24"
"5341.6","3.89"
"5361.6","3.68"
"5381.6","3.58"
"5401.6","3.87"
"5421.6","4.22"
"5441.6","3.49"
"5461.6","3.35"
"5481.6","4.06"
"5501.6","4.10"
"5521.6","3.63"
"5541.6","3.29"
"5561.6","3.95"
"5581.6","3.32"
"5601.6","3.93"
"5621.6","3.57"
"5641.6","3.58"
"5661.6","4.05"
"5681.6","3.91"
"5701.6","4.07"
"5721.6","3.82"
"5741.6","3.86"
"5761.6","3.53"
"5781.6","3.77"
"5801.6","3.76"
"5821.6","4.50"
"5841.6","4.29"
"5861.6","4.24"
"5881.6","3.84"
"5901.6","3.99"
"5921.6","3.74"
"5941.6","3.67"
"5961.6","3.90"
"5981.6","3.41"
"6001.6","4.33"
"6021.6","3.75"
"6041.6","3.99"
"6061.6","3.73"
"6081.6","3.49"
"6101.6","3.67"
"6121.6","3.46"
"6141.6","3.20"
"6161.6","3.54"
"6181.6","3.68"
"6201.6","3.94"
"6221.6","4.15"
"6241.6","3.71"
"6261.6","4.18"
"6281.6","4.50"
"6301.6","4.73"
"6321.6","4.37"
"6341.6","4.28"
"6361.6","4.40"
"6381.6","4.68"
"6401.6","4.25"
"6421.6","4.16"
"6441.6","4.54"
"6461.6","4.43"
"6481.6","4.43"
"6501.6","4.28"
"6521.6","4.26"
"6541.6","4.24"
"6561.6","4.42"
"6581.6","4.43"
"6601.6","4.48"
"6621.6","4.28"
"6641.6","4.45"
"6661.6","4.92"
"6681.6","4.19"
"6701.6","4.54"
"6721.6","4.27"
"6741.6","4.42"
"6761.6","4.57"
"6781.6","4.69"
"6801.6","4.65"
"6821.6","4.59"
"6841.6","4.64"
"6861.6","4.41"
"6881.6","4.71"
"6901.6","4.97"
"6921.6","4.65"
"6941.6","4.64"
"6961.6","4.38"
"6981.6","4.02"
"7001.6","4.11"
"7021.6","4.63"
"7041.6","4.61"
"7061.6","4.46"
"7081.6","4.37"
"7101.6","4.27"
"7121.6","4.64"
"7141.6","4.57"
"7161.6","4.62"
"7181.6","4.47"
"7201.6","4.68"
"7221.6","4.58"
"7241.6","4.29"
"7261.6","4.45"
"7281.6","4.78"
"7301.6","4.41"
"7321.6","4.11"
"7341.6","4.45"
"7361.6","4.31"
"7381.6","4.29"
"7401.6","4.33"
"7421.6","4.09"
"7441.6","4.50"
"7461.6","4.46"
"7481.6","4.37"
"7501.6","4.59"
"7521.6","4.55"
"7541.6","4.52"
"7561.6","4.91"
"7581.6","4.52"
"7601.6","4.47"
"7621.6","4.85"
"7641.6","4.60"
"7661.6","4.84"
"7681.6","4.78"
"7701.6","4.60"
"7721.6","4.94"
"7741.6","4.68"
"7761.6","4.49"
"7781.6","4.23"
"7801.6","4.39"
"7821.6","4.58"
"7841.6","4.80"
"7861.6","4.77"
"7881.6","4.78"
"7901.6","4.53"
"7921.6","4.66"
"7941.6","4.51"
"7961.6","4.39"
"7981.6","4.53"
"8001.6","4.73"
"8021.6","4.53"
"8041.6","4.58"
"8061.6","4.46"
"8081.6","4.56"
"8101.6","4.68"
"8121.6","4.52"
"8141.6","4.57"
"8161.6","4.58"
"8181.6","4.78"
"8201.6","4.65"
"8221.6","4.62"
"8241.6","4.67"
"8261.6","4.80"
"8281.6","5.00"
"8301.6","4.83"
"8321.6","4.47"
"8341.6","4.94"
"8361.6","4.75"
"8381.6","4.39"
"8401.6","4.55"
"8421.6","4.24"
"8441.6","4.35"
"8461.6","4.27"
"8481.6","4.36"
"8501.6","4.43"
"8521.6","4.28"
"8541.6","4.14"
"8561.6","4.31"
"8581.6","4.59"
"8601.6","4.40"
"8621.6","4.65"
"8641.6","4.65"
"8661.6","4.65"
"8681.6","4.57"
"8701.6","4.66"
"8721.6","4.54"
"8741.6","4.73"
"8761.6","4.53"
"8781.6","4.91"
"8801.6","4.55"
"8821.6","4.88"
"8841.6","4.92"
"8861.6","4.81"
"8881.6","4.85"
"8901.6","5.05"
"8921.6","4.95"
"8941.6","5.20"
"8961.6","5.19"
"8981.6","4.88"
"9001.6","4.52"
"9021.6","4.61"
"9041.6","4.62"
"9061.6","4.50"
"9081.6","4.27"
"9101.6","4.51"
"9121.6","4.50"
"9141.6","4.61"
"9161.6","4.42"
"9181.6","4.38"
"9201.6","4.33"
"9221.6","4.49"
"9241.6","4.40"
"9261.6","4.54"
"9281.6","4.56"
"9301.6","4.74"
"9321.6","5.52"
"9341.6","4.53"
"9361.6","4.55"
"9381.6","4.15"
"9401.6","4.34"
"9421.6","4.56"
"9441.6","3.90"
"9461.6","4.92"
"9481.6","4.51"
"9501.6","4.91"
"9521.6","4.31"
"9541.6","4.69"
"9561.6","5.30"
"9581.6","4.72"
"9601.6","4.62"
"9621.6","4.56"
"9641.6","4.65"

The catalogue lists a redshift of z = 0.19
